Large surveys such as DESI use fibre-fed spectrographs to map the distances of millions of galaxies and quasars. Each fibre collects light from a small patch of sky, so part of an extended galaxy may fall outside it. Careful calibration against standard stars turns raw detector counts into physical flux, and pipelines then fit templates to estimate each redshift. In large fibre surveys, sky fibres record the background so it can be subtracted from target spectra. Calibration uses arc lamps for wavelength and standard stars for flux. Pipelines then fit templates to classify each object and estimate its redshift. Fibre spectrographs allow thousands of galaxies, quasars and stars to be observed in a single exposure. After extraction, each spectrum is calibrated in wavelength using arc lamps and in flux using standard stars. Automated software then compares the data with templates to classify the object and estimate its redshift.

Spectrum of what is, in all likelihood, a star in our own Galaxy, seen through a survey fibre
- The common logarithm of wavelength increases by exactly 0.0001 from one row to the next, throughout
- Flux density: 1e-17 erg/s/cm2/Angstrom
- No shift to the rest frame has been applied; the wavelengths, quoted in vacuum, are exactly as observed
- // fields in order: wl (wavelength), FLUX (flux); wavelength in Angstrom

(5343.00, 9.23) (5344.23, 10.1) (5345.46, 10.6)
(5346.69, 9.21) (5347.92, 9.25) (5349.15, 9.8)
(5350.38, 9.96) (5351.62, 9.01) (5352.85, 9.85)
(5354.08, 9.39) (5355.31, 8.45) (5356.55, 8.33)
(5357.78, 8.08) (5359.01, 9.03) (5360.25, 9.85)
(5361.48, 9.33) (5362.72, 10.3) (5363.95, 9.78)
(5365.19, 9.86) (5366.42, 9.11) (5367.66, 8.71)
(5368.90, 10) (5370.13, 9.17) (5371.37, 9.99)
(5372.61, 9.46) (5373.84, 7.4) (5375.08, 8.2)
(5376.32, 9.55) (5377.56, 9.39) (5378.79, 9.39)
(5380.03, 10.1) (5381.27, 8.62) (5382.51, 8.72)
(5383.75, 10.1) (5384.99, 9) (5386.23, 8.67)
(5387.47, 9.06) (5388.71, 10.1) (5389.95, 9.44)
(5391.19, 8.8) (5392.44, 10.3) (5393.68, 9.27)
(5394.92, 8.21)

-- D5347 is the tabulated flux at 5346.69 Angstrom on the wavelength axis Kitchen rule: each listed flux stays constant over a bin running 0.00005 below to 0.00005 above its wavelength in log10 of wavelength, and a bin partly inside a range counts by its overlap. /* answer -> 9.21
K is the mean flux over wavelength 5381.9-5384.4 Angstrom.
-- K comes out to 9.41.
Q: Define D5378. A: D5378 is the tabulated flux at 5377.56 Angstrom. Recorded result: 9.39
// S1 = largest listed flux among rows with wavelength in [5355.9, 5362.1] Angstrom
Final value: 9.85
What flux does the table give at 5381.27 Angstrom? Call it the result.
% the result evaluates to 8.62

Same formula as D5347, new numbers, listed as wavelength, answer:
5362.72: 10.3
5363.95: 9.78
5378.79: 9.39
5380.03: 10.1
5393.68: 9.27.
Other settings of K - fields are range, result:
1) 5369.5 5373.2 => 9.54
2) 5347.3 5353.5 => 9.58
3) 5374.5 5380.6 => 9.33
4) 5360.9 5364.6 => 9.79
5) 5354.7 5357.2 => 8.37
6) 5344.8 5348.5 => 9.7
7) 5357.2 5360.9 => 9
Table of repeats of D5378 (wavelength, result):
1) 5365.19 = 9.86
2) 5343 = 9.23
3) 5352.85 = 9.85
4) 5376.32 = 9.55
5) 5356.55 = 8.33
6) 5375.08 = 8.2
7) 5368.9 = 10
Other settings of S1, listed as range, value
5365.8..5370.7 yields 10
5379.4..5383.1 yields 10.1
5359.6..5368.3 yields 10.3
